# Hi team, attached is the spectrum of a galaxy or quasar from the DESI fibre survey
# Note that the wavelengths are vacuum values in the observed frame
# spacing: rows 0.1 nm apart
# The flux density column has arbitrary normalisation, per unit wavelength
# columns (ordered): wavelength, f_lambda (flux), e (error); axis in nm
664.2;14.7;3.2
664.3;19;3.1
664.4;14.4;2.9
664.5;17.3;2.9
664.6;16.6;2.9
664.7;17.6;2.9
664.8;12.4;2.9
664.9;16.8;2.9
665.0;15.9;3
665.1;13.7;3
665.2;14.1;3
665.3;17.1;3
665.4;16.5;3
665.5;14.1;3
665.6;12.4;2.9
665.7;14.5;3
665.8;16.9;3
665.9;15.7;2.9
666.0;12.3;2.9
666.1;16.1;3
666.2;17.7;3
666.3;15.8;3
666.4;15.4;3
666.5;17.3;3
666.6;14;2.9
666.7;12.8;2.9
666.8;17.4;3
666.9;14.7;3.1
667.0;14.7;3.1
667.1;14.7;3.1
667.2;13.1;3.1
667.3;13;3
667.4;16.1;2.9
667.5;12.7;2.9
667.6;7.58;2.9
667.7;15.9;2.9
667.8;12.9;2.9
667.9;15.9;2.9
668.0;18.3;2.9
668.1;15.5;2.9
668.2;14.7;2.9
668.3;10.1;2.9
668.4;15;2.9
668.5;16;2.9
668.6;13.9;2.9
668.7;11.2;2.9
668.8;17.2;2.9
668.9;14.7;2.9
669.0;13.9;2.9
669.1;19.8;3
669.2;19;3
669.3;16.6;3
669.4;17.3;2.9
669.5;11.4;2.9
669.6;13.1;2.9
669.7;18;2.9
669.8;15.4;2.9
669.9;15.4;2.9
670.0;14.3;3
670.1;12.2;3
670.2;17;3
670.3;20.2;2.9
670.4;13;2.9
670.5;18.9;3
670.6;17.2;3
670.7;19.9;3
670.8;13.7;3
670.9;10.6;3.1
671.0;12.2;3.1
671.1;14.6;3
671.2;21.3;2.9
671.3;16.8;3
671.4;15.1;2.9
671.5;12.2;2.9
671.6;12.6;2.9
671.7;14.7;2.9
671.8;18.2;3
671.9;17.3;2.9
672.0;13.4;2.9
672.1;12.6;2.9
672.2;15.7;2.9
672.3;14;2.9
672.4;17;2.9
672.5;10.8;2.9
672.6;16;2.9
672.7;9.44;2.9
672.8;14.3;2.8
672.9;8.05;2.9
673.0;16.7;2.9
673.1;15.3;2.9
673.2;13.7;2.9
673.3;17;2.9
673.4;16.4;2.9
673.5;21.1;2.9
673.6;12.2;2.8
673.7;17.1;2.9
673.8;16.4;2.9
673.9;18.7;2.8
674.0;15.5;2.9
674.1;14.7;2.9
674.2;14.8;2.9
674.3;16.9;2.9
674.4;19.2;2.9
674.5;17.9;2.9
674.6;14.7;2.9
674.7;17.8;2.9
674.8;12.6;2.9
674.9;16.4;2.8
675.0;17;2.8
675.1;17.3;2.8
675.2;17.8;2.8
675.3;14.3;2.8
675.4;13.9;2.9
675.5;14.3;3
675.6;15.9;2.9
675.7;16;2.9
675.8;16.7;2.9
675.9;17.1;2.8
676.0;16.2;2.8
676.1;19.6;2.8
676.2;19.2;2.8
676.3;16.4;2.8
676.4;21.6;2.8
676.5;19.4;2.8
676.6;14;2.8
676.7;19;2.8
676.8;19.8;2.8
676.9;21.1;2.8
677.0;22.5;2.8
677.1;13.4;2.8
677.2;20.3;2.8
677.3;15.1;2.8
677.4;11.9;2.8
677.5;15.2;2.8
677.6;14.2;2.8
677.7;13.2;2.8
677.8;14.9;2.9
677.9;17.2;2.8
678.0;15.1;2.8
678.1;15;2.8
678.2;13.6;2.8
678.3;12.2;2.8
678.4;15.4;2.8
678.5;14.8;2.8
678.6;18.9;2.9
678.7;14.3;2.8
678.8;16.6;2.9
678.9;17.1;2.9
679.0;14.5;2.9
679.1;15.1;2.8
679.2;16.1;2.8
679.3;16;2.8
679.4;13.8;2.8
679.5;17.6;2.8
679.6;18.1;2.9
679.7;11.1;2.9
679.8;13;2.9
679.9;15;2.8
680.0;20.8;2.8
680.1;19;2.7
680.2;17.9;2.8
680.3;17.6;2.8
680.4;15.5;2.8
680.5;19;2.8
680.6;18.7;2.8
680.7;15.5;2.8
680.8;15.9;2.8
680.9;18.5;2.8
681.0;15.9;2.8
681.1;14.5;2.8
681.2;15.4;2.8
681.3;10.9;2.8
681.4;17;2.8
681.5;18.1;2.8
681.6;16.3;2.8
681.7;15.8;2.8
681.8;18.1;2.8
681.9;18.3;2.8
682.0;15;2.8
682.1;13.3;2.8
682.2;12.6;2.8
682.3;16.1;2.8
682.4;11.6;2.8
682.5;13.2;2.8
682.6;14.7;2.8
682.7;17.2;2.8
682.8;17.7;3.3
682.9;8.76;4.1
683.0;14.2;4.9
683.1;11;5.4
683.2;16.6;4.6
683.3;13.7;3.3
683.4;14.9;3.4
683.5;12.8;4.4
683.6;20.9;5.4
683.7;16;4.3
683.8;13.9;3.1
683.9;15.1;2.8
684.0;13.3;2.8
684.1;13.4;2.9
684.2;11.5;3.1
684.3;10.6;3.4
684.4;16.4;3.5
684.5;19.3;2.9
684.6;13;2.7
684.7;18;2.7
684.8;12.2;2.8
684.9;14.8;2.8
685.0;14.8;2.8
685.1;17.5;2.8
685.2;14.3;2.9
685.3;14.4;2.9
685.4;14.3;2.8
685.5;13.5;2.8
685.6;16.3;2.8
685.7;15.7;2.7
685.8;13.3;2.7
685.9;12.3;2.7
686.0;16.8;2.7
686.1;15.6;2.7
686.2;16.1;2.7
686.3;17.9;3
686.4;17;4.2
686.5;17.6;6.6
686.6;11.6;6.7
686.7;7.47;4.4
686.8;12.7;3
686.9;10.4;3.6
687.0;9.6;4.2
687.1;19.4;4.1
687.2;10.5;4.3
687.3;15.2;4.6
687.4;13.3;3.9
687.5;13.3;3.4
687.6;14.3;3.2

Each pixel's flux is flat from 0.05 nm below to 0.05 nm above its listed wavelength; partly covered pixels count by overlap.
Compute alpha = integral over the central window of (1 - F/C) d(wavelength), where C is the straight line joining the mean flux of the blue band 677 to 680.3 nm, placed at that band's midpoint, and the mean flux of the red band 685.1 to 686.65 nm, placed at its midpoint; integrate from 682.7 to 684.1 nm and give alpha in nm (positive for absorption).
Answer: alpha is 0.07 nm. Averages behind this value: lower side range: 15.7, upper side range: 15.2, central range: 14.6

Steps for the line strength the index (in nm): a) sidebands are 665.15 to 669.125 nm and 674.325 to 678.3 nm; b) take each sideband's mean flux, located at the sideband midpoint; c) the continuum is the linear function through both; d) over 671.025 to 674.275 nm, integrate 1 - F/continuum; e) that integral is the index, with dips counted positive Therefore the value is 0.15 nm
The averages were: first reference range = 14.8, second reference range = 16.5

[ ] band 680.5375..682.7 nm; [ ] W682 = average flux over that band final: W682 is 15.6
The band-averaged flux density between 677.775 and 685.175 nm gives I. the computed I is 15.4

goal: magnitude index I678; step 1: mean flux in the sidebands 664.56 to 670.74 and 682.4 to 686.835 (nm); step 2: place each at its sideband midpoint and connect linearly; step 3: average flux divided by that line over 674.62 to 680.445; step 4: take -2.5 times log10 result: -0.10 mag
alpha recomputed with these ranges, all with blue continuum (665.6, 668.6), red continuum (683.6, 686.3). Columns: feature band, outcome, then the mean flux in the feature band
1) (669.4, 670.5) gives -0.044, 15.3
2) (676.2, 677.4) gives -0.276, 18.2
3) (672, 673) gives 0.097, 13.3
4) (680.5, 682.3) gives -0.137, 16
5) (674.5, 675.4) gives -0.074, 16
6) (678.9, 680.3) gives -0.121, 16.1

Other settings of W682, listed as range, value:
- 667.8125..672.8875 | 15.1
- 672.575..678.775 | 16.1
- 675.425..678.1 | 16.8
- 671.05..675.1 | 15.4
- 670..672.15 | 15.4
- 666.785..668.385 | 14.2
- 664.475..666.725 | 15.4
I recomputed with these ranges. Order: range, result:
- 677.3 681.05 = 15.8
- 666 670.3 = 15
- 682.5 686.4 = 14.8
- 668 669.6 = 15.1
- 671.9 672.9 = 13.6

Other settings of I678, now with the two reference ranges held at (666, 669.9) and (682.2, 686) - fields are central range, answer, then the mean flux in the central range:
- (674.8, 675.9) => -0.08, 15.9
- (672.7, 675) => -0.06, 15.7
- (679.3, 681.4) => -0.11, 16.2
